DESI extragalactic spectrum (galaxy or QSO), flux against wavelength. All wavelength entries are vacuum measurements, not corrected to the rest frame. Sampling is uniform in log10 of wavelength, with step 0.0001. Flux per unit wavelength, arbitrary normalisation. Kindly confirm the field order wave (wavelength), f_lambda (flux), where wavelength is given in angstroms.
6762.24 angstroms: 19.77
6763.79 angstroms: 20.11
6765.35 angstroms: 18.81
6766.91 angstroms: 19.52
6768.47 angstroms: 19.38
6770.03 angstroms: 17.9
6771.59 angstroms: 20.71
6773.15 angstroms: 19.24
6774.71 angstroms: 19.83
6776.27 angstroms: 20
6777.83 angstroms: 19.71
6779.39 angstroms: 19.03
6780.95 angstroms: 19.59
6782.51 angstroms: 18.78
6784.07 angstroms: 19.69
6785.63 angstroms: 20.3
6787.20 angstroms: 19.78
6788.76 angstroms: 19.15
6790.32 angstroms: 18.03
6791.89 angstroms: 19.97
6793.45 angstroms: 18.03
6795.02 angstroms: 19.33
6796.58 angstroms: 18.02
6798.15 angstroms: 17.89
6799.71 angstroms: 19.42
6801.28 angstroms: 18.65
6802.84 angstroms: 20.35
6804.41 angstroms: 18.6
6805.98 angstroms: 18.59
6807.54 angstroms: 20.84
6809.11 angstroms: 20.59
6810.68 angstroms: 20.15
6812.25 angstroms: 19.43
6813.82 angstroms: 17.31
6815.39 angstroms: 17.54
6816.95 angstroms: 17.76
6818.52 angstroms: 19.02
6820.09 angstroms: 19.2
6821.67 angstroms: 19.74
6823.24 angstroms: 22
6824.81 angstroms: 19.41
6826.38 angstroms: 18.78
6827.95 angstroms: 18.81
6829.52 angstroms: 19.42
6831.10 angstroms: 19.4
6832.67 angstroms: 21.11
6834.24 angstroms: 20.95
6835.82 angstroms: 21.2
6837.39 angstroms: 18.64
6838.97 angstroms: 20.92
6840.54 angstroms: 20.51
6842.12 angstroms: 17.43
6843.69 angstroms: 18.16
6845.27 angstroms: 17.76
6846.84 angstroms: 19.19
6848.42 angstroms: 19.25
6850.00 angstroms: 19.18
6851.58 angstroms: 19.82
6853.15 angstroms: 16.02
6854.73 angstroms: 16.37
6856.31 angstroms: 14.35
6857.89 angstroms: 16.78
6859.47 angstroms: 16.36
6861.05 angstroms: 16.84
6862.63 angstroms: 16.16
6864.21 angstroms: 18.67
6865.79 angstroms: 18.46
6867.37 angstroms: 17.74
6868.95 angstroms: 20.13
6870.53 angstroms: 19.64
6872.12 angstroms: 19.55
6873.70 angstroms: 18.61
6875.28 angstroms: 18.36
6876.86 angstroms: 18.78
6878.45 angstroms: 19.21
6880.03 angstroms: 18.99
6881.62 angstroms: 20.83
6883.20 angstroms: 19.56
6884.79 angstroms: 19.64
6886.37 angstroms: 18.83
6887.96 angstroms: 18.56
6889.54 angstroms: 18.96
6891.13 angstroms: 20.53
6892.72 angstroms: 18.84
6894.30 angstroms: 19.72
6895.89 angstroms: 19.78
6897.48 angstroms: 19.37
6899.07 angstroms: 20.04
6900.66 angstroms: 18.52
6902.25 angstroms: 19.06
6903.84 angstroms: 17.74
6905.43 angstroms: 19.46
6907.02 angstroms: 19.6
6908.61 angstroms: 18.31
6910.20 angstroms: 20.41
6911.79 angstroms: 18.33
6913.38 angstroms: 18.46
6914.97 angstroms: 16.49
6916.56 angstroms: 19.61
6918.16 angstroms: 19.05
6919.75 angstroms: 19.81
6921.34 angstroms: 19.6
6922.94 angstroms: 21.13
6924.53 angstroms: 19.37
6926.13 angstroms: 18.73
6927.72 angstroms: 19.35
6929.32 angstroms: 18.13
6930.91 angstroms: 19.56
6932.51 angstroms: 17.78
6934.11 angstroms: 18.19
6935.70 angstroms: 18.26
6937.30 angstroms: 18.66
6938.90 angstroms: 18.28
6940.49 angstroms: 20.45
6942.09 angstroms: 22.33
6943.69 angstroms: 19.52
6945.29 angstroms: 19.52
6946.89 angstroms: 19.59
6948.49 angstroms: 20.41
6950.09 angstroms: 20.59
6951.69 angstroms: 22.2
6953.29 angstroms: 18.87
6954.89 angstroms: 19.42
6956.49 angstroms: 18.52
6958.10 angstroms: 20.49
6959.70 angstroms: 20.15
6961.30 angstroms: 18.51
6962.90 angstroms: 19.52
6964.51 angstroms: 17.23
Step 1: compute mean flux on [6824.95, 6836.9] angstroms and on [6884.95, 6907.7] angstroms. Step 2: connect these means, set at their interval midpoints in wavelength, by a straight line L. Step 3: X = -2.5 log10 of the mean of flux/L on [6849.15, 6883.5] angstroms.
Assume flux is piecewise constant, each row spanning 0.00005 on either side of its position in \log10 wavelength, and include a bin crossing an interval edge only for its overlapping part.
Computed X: 0.08 mag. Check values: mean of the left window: 19.9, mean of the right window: 19.2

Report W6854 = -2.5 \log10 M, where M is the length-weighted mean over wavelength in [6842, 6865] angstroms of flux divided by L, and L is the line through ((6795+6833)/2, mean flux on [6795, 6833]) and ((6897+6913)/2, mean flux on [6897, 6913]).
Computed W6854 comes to 0.10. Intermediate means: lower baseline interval 19.2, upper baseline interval 19.1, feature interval 17.5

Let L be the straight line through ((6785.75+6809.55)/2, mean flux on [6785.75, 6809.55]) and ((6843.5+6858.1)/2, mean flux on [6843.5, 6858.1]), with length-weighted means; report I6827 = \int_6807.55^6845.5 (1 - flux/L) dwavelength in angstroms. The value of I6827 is -2.2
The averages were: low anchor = 19.2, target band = 19.4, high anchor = 17.7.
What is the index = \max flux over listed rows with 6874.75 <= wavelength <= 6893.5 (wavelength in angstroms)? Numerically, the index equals 20.83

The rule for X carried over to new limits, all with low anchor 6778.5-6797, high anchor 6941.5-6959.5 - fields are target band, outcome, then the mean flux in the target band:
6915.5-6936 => 0.05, 19.1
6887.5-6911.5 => 0.03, 19.3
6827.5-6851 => 0.00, 19.5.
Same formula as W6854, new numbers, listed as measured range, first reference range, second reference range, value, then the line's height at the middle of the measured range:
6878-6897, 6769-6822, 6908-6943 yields -0.02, 19.1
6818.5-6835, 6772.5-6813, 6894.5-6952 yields -0.03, 19.3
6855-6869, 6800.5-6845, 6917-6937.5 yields 0.13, 19.3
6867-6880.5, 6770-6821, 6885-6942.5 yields 0.01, 19.2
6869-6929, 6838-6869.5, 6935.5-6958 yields -0.02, 18.9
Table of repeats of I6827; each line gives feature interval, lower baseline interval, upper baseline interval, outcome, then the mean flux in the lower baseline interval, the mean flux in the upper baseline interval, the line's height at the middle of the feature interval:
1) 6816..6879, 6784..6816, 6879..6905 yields 1.58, 19.1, 19.3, 19.2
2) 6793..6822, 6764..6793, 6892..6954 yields 0.63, 19.4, 19.3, 19.4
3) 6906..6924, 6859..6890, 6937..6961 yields 0.19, 18.7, 19.9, 19.4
